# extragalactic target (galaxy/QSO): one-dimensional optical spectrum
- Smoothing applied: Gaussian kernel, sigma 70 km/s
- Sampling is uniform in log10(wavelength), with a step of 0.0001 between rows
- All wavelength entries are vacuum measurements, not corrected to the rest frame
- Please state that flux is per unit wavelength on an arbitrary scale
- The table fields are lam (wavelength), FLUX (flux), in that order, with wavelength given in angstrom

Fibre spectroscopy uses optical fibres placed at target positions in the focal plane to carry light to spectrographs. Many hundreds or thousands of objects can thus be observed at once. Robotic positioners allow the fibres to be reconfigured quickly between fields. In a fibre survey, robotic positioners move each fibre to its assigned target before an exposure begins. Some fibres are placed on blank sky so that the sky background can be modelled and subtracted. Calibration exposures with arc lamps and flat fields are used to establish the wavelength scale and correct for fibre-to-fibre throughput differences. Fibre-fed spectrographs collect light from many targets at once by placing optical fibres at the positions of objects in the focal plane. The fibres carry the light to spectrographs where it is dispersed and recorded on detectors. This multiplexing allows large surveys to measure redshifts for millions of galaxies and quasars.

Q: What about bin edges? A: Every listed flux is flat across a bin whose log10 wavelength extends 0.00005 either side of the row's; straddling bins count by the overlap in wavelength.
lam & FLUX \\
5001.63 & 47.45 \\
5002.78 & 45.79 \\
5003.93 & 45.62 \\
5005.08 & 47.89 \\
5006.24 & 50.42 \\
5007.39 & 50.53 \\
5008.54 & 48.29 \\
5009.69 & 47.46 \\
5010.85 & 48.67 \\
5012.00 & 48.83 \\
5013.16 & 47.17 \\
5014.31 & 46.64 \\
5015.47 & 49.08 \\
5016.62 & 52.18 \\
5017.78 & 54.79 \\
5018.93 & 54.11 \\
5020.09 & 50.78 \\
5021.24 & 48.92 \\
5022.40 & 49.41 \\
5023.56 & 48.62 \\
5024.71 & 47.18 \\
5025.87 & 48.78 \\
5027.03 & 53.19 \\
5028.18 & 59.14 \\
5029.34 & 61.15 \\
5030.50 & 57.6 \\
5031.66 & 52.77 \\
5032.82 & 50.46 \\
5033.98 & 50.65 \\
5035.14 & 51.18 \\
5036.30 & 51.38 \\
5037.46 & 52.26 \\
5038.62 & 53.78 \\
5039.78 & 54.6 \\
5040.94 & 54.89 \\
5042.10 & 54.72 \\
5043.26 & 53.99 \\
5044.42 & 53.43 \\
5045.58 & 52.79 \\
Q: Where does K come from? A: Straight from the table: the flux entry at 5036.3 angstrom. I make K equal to 51.38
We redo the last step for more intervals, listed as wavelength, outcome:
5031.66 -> 52.77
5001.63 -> 47.45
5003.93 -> 45.62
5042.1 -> 54.72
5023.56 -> 48.62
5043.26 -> 53.99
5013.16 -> 47.17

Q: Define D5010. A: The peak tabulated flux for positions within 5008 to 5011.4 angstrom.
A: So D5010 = 48.67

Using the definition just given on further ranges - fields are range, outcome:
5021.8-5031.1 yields 61.15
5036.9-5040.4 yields 54.6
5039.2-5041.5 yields 54.89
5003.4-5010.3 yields 50.53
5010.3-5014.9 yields 48.83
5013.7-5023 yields 54.79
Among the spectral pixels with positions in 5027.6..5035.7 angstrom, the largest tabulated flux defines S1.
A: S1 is 61.15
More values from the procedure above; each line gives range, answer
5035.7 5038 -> 52.26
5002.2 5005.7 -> 47.89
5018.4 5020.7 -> 54.11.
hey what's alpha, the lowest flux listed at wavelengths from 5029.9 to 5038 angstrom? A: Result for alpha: 50.46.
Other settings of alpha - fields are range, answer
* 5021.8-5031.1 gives 47.18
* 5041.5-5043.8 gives 53.99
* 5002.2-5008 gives 45.62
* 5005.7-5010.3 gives 47.46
